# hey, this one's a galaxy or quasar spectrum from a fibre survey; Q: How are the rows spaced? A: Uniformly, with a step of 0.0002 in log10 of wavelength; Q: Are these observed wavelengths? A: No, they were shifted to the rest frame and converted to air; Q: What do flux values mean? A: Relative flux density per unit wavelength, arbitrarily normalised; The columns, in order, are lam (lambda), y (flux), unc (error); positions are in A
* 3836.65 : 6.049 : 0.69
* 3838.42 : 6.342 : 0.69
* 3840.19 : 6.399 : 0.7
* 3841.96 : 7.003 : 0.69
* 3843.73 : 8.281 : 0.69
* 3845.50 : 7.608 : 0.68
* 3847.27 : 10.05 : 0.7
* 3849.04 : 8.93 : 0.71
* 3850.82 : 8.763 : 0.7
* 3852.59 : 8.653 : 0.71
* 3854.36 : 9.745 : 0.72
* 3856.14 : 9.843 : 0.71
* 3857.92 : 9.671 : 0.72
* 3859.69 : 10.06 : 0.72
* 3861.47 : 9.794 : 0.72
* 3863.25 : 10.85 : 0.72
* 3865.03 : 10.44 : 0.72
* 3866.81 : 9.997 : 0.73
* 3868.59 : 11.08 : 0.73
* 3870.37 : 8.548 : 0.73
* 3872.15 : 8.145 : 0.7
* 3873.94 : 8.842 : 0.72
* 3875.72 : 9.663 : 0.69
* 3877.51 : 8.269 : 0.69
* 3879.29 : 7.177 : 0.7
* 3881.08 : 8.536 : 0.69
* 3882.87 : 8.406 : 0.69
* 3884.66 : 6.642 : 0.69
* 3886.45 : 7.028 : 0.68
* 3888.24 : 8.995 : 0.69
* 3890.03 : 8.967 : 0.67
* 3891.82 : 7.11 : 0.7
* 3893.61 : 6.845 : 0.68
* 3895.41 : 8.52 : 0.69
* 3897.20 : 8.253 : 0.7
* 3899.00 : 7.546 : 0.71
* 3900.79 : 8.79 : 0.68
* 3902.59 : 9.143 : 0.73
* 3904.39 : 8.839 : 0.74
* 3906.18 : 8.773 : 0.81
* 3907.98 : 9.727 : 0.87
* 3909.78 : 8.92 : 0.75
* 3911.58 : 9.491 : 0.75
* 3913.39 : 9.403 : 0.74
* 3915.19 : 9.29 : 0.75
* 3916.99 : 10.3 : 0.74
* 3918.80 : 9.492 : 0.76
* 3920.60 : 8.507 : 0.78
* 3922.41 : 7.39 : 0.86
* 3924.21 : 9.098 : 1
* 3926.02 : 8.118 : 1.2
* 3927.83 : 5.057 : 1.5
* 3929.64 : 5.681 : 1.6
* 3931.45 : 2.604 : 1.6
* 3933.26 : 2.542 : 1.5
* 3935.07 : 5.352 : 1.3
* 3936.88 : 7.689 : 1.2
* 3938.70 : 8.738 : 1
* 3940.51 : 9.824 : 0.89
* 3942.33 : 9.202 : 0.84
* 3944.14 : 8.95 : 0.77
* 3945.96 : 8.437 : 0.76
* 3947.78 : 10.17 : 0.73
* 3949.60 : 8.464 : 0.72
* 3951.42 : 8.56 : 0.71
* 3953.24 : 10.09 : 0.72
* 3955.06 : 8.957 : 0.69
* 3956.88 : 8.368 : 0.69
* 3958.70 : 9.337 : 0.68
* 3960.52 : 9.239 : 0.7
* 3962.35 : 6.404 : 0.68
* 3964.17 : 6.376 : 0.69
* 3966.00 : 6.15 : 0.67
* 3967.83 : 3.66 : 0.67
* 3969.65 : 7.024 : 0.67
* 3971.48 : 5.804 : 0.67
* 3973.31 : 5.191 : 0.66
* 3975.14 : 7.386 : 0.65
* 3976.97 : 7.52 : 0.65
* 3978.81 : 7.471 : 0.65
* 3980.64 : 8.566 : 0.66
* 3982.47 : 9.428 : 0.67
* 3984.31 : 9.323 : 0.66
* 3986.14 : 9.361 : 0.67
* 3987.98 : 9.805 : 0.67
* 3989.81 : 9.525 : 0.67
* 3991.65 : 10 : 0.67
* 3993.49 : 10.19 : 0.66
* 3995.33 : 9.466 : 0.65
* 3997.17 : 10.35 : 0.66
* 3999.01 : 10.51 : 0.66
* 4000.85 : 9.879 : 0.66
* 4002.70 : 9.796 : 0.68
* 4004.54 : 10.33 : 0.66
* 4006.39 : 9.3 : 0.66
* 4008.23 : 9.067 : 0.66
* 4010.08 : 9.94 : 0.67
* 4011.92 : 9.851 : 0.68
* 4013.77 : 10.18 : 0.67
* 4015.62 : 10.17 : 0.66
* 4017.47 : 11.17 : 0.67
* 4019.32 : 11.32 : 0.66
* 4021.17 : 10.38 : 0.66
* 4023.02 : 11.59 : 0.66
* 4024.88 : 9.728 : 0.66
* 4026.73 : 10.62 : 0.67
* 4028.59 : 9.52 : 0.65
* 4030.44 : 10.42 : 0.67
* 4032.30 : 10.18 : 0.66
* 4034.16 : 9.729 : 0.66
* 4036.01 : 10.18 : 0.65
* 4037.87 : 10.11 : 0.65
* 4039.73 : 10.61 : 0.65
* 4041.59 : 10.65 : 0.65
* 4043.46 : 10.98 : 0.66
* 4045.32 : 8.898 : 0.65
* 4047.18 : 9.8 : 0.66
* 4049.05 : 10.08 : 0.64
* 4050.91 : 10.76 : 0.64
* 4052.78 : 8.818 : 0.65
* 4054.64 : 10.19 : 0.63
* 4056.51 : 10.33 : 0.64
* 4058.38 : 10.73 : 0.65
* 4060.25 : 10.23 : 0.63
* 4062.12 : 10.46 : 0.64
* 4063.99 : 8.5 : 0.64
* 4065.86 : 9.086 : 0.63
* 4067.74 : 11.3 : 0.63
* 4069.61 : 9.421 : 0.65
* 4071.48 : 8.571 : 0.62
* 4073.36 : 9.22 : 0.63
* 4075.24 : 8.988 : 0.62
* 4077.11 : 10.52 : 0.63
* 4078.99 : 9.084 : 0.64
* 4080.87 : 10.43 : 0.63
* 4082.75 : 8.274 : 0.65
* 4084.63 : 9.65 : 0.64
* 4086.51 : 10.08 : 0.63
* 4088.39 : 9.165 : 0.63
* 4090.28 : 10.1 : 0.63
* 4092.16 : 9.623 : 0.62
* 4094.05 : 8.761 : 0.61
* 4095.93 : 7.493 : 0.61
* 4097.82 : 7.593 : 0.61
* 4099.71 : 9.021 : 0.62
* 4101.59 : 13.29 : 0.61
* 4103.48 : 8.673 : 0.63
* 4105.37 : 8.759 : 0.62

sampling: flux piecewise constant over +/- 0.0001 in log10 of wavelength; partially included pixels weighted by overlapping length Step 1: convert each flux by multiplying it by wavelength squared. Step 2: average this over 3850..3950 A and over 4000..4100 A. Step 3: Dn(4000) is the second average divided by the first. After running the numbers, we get 1.25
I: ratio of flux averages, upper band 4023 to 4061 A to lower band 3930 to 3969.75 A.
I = 1.35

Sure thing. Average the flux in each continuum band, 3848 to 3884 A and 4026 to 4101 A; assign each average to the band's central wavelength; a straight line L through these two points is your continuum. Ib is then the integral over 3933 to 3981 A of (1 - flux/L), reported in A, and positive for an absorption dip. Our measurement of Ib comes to 9.1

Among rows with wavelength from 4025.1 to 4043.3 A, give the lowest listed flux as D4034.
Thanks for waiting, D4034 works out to 9.52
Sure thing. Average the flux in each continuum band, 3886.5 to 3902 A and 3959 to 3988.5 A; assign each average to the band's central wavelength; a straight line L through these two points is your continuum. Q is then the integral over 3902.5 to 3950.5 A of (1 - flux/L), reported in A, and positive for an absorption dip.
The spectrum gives -1.7 A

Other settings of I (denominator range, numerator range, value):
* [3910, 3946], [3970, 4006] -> 1.15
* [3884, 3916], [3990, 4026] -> 1.20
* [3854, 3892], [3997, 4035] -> 1.13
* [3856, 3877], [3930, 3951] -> 0.77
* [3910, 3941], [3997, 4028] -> 1.35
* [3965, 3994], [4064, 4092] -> 1.21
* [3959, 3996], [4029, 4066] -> 1.27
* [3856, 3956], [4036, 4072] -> 1.18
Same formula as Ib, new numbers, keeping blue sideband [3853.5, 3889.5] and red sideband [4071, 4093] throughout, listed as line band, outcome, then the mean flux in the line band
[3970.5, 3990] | 2.6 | 8.07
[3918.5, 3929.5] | 1.8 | 7.7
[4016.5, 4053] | -3.5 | 10.3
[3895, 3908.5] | 0.7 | 8.68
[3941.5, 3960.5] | 0.4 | 9.06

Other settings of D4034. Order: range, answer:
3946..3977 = 3.66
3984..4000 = 9.323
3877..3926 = 6.642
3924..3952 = 2.542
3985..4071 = 8.5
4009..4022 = 9.851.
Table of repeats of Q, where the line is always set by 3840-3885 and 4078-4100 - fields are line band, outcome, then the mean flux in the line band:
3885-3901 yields 1.9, 7.93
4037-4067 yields -3.1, 10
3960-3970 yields 3.0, 6.34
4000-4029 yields -3.6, 10.2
